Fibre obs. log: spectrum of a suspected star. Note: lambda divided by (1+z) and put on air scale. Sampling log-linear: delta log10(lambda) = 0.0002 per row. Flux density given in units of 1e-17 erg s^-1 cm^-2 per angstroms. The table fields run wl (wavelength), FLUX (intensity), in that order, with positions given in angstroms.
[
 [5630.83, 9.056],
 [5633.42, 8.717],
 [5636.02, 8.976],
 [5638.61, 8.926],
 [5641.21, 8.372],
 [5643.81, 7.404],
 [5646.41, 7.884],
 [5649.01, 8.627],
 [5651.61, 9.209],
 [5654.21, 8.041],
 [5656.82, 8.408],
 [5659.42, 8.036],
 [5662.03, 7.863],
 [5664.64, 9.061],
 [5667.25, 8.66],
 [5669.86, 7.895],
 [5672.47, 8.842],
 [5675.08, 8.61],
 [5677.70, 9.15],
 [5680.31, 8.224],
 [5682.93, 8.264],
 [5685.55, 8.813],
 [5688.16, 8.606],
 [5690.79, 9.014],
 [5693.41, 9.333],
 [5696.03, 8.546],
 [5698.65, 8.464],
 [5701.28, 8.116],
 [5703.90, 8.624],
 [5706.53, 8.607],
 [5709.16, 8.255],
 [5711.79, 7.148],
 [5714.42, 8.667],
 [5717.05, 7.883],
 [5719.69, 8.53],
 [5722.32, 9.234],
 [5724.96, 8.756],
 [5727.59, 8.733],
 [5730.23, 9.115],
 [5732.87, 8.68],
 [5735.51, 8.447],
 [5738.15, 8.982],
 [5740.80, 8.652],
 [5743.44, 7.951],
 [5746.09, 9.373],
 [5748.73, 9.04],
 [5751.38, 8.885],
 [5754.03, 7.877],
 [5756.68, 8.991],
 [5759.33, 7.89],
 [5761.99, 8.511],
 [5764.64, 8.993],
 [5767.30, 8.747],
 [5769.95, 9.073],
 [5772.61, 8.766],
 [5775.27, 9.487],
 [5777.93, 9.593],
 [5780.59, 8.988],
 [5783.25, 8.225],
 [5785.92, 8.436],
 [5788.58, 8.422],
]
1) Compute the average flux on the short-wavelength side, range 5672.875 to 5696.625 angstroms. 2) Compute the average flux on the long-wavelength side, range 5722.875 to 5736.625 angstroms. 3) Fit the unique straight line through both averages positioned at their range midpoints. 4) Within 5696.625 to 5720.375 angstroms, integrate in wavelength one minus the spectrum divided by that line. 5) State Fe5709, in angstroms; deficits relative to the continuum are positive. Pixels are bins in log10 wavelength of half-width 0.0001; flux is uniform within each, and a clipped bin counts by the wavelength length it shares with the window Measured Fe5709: 1.4 angstroms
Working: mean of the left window 8.74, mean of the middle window 8.26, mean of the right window 8.78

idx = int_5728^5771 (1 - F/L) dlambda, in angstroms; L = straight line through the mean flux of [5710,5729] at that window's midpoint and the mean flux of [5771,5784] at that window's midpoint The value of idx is 0.2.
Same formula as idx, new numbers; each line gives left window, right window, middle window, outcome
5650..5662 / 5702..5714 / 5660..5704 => -1.6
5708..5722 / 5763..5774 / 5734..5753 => -0.4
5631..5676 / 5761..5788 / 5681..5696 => -0.3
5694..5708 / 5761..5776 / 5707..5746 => 0.6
